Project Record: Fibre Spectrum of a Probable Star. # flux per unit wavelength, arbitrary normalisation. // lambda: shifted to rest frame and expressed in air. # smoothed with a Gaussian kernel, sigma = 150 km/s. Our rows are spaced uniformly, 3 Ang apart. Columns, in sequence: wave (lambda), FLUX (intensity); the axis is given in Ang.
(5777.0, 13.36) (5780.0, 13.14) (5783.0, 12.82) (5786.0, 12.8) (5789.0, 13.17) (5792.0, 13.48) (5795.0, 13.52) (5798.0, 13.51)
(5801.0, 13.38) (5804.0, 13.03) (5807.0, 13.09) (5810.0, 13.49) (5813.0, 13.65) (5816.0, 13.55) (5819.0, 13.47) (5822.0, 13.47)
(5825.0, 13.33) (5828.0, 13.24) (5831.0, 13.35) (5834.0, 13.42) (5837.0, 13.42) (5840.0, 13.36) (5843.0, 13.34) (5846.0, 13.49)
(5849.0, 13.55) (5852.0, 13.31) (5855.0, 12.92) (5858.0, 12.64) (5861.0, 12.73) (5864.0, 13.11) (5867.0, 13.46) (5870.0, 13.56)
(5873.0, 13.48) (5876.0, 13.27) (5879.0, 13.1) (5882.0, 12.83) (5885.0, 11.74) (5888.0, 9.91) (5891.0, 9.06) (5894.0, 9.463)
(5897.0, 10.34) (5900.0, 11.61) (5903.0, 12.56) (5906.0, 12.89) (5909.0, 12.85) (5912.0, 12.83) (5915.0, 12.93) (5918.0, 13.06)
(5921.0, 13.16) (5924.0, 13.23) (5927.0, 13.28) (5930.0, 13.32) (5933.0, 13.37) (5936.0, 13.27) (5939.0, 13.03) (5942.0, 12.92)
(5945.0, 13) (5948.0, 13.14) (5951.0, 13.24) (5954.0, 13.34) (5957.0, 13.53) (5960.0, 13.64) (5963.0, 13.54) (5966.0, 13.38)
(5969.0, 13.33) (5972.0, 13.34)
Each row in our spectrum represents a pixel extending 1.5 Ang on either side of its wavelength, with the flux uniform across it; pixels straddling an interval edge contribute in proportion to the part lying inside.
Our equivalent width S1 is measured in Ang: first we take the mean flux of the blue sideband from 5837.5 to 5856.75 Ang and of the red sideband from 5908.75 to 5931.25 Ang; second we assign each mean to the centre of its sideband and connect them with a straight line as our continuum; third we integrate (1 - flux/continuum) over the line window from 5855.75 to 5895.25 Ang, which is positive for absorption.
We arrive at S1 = 3.1 Ang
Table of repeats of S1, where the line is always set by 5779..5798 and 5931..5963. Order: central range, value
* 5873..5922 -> 4.5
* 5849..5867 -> 0.2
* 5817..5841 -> -0.3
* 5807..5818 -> -0.2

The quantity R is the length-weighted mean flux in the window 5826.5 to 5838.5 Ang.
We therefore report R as 13.4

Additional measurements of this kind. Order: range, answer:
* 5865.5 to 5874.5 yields 13.5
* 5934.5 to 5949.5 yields 13.1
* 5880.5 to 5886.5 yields 12.3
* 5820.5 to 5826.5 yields 13.4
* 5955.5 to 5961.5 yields 13.6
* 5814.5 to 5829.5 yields 13.4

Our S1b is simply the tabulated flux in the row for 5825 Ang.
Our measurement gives 13.33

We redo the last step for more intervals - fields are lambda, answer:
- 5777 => 13.36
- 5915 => 12.93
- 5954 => 13.34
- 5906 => 12.89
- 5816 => 13.55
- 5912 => 12.83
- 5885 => 11.74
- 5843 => 13.34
